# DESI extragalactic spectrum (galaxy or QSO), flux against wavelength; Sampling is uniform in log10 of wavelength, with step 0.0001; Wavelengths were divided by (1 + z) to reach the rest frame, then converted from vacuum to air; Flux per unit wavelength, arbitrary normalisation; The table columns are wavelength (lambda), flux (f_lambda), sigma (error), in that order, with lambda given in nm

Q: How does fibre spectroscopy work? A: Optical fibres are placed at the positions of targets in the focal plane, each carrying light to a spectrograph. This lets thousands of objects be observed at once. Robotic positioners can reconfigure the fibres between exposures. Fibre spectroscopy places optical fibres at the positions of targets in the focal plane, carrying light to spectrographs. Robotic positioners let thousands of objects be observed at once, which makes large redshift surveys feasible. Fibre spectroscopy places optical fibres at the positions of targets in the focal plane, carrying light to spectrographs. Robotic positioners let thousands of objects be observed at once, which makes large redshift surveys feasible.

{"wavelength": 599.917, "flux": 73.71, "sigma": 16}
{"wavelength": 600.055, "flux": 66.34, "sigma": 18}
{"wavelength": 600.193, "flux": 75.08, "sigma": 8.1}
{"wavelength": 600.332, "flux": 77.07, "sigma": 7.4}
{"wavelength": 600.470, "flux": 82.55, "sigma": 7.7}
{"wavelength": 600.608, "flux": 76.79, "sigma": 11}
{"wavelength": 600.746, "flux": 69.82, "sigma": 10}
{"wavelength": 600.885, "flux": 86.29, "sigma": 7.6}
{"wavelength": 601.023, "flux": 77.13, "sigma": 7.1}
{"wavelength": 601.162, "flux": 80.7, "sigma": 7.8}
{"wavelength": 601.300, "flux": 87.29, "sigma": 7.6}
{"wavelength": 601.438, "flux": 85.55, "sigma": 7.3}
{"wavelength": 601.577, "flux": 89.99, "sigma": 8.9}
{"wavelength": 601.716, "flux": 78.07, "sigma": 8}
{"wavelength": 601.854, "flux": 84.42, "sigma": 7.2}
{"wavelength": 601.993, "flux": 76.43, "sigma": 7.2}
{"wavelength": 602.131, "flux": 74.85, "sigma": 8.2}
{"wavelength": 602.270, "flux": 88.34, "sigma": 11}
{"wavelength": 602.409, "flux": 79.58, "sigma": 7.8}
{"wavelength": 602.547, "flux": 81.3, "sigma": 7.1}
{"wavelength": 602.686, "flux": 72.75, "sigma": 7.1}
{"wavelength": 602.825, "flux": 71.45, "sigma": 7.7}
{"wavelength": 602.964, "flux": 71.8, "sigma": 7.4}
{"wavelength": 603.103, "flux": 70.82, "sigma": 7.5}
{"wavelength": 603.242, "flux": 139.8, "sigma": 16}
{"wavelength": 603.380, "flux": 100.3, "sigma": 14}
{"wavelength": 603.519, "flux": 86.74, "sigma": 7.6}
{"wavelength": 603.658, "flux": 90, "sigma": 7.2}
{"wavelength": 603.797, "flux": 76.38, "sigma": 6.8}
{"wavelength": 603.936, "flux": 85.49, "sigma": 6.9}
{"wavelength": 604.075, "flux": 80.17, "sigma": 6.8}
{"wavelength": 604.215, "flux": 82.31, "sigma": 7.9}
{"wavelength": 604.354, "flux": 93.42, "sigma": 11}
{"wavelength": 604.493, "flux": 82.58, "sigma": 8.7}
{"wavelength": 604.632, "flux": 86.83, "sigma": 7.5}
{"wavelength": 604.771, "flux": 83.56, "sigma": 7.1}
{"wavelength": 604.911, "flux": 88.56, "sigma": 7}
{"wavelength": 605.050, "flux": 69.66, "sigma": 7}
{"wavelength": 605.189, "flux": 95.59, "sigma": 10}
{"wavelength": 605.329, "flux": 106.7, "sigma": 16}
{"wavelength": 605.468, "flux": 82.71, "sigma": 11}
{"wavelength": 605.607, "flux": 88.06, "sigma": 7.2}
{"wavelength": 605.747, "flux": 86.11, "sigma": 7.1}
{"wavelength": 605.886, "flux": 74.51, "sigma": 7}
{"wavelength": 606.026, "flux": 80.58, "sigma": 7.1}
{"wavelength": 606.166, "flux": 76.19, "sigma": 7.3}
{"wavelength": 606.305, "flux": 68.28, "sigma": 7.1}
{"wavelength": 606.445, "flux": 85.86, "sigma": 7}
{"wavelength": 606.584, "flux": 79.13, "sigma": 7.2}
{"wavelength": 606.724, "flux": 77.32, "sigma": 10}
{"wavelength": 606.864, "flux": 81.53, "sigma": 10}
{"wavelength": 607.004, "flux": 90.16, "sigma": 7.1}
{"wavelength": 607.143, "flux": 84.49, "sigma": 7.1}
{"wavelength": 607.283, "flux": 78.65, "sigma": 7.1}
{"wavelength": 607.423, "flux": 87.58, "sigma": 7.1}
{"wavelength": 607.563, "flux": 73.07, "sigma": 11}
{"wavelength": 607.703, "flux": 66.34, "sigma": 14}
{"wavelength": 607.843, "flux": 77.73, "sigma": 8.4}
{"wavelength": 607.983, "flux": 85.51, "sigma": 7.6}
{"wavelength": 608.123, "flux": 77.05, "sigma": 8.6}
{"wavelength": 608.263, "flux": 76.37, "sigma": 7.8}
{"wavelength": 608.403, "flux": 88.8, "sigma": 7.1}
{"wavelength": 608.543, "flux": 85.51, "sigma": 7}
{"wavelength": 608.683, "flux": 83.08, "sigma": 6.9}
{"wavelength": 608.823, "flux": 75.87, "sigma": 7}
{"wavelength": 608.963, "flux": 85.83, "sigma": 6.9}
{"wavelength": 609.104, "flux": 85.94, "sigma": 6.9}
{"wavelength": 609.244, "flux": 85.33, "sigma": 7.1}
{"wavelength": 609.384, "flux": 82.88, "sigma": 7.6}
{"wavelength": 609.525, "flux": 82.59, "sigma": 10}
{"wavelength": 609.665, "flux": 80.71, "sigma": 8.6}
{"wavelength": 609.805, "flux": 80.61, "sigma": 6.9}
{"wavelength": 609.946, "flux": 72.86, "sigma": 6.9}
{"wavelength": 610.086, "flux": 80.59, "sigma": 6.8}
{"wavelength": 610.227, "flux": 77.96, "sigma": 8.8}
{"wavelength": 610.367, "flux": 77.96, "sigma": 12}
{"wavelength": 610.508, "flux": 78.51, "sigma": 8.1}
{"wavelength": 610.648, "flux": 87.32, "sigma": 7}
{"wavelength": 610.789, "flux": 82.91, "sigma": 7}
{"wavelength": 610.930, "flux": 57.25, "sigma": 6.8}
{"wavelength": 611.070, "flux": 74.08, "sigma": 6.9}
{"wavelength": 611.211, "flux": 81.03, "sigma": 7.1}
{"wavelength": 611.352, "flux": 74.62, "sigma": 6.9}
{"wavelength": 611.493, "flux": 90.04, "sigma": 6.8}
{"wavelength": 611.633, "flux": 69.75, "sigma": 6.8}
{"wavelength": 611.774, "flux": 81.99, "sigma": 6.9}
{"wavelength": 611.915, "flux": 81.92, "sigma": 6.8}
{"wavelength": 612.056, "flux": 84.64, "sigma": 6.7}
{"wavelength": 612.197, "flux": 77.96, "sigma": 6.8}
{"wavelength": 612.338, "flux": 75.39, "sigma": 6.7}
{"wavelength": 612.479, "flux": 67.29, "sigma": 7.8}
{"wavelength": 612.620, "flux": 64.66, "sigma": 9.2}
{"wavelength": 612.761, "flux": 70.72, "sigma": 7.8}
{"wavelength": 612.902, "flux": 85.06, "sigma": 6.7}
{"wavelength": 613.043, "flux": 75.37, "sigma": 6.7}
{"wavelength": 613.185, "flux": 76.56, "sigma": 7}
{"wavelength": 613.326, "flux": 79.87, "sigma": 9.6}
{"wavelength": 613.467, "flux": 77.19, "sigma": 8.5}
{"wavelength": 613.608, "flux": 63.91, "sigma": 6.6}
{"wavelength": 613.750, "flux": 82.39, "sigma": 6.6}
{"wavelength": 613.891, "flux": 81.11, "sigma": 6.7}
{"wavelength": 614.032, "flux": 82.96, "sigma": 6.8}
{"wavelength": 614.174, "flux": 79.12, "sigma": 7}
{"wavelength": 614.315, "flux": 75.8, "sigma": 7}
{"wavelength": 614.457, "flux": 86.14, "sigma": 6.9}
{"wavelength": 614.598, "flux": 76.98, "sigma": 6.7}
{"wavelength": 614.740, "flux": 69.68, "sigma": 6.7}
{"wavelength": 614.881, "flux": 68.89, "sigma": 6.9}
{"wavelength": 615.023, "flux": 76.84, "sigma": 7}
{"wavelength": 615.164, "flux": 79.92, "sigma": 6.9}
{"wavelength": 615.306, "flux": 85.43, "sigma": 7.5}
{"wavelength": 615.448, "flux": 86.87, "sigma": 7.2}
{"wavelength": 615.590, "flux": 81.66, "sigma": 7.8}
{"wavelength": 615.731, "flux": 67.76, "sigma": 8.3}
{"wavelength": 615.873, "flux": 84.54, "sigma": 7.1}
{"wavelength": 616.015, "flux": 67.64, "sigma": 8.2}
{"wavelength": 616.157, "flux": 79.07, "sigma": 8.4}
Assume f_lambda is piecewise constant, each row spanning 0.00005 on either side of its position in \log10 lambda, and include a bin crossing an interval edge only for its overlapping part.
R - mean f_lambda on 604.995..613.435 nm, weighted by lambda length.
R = 79.9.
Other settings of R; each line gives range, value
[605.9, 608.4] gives 79.3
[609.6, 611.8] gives 77.9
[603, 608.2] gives 84.2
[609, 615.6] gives 78.3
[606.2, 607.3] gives 80.7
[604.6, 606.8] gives 83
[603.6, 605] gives 84.6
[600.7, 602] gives 82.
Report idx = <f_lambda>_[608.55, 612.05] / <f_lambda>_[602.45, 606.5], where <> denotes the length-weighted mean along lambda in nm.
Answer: 0.94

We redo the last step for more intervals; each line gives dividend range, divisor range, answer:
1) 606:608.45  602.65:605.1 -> 0.93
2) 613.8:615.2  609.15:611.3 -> 0.99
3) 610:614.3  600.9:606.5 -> 0.92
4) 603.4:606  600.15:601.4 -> 1.08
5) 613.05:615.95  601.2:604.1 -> 0.93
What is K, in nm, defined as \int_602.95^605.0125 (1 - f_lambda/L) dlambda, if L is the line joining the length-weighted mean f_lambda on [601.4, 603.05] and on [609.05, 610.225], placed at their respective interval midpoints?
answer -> -0.22 nm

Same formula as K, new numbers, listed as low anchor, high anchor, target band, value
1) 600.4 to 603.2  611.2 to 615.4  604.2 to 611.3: -0.25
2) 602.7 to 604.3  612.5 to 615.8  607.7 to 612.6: 0.08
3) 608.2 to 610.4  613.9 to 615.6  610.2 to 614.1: 0.15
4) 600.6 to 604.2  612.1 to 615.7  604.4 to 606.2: -0.07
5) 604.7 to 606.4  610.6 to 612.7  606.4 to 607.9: 0.03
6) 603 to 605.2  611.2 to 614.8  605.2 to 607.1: 0.05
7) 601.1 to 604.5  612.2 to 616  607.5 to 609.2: 0.01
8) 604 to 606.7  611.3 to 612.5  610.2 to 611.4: 0.04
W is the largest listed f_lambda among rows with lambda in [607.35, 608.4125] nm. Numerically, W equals 88.8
